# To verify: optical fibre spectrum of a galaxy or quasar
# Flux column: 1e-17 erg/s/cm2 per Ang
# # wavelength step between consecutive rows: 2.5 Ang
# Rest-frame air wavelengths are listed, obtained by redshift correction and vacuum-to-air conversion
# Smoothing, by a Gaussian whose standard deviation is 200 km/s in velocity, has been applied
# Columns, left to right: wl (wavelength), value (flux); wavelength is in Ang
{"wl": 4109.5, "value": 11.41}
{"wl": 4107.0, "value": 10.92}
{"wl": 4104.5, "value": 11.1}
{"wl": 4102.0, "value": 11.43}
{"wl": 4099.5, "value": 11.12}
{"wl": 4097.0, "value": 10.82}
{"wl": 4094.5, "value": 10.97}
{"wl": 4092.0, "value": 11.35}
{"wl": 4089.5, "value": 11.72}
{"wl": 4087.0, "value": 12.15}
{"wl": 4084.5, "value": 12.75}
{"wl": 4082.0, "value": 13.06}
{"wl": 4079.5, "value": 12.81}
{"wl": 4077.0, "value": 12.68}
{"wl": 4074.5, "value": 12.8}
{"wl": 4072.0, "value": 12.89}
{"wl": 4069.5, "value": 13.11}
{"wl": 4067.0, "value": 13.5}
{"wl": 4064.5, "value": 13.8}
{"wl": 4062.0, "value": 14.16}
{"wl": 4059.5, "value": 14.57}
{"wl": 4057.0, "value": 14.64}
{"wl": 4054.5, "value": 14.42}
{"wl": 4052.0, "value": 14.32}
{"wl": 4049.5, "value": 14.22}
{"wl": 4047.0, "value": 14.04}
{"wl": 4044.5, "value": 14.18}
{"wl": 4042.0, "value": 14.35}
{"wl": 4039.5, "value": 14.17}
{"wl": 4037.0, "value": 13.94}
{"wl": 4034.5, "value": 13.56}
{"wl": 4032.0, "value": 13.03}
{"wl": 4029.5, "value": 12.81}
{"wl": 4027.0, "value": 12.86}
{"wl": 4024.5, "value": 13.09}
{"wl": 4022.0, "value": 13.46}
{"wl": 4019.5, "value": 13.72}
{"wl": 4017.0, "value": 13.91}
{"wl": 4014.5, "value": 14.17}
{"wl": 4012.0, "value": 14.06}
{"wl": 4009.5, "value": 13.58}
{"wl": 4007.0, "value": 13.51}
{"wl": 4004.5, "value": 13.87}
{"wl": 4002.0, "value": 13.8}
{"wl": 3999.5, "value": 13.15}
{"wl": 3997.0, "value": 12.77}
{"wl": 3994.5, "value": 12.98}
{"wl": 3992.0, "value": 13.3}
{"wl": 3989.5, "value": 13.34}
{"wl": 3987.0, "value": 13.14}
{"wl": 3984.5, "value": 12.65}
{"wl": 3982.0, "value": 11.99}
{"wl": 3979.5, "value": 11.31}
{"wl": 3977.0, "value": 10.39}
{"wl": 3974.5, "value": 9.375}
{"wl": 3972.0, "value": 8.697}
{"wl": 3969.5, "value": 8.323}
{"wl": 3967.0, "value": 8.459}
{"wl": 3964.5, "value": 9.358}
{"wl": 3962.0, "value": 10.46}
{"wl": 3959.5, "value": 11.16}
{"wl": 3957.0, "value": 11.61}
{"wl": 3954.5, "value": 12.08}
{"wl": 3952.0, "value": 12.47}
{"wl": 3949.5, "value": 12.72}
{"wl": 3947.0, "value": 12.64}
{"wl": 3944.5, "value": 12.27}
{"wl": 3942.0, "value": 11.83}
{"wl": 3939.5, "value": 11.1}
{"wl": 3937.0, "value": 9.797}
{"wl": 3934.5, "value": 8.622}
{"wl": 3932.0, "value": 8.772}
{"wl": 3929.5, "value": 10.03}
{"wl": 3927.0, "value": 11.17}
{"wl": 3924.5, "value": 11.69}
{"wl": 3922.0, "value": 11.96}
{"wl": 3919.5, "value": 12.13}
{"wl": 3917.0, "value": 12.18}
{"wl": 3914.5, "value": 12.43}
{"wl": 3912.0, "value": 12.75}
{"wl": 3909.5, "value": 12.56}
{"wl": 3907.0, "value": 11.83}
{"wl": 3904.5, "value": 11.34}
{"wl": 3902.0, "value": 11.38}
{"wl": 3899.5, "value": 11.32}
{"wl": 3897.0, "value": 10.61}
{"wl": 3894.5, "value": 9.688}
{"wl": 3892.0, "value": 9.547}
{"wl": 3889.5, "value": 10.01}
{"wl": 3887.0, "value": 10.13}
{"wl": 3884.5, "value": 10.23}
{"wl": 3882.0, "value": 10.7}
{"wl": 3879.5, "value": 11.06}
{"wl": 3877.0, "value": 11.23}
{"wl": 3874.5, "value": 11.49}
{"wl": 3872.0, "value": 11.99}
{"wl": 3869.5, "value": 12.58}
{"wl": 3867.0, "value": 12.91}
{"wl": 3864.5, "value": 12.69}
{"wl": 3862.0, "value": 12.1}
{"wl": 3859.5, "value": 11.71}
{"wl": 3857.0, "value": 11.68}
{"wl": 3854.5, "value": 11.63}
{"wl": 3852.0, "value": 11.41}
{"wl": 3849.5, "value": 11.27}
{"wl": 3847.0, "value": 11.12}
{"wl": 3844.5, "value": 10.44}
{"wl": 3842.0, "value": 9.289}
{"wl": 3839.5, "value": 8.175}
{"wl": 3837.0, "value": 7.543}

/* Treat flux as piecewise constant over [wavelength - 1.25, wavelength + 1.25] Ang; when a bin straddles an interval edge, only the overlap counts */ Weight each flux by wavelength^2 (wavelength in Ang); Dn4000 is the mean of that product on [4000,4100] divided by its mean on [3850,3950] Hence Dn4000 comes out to 1.3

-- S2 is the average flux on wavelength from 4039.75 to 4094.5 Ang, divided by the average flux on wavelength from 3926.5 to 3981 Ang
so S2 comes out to 1.3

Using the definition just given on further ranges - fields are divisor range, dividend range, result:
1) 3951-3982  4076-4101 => 1.15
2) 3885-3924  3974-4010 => 1.12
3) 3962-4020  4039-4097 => 1.10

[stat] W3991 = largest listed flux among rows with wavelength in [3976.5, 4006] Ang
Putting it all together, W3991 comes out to 13.87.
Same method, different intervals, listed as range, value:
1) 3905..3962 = 12.75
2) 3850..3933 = 12.91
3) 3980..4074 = 14.64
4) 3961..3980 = 11.31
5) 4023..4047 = 14.35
